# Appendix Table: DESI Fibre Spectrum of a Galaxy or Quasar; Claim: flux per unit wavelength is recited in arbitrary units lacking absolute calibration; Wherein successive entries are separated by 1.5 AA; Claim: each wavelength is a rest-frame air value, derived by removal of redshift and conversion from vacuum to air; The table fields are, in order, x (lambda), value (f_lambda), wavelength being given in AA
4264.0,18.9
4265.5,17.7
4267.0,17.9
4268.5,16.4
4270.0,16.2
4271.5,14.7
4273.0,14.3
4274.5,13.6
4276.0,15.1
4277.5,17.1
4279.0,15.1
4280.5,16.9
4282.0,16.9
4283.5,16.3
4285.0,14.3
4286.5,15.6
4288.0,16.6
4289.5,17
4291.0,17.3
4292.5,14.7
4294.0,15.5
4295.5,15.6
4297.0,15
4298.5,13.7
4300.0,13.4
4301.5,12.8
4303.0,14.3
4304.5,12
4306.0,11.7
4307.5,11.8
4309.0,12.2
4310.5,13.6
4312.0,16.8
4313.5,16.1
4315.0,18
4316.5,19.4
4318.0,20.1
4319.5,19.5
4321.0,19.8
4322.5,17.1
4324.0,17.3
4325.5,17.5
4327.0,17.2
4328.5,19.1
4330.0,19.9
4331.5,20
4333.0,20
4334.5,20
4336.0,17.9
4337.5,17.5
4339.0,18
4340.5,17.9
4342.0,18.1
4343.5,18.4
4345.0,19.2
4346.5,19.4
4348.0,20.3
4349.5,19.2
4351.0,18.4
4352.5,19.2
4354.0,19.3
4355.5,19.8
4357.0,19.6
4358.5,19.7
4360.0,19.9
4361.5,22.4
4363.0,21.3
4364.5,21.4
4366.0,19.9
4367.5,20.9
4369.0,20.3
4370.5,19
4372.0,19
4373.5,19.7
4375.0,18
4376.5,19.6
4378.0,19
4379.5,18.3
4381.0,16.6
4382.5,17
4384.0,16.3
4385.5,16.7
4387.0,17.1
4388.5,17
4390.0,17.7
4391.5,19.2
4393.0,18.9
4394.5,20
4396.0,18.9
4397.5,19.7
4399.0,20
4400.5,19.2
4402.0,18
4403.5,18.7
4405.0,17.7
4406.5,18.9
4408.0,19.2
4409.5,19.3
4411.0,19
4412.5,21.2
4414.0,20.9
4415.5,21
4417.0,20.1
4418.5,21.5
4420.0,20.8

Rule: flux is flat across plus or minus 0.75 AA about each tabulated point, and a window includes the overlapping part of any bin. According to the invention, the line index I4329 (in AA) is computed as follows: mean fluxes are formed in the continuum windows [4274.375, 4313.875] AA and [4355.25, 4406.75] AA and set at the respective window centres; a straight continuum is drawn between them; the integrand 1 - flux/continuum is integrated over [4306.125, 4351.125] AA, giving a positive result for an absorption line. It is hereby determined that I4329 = -3.7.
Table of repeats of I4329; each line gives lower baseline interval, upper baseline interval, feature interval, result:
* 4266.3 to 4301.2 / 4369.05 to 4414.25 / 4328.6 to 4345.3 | -1.7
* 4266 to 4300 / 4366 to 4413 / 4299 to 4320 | 1.8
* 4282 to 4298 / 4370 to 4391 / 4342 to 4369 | -3.9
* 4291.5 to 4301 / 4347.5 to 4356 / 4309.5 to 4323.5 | -1.1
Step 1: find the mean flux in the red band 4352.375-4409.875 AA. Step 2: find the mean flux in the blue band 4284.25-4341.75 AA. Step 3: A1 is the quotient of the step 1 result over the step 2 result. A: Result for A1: 1.15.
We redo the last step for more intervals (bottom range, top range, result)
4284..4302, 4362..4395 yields 1.24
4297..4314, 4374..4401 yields 1.35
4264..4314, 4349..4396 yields 1.26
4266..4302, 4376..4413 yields 1.19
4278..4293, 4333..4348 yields 1.16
